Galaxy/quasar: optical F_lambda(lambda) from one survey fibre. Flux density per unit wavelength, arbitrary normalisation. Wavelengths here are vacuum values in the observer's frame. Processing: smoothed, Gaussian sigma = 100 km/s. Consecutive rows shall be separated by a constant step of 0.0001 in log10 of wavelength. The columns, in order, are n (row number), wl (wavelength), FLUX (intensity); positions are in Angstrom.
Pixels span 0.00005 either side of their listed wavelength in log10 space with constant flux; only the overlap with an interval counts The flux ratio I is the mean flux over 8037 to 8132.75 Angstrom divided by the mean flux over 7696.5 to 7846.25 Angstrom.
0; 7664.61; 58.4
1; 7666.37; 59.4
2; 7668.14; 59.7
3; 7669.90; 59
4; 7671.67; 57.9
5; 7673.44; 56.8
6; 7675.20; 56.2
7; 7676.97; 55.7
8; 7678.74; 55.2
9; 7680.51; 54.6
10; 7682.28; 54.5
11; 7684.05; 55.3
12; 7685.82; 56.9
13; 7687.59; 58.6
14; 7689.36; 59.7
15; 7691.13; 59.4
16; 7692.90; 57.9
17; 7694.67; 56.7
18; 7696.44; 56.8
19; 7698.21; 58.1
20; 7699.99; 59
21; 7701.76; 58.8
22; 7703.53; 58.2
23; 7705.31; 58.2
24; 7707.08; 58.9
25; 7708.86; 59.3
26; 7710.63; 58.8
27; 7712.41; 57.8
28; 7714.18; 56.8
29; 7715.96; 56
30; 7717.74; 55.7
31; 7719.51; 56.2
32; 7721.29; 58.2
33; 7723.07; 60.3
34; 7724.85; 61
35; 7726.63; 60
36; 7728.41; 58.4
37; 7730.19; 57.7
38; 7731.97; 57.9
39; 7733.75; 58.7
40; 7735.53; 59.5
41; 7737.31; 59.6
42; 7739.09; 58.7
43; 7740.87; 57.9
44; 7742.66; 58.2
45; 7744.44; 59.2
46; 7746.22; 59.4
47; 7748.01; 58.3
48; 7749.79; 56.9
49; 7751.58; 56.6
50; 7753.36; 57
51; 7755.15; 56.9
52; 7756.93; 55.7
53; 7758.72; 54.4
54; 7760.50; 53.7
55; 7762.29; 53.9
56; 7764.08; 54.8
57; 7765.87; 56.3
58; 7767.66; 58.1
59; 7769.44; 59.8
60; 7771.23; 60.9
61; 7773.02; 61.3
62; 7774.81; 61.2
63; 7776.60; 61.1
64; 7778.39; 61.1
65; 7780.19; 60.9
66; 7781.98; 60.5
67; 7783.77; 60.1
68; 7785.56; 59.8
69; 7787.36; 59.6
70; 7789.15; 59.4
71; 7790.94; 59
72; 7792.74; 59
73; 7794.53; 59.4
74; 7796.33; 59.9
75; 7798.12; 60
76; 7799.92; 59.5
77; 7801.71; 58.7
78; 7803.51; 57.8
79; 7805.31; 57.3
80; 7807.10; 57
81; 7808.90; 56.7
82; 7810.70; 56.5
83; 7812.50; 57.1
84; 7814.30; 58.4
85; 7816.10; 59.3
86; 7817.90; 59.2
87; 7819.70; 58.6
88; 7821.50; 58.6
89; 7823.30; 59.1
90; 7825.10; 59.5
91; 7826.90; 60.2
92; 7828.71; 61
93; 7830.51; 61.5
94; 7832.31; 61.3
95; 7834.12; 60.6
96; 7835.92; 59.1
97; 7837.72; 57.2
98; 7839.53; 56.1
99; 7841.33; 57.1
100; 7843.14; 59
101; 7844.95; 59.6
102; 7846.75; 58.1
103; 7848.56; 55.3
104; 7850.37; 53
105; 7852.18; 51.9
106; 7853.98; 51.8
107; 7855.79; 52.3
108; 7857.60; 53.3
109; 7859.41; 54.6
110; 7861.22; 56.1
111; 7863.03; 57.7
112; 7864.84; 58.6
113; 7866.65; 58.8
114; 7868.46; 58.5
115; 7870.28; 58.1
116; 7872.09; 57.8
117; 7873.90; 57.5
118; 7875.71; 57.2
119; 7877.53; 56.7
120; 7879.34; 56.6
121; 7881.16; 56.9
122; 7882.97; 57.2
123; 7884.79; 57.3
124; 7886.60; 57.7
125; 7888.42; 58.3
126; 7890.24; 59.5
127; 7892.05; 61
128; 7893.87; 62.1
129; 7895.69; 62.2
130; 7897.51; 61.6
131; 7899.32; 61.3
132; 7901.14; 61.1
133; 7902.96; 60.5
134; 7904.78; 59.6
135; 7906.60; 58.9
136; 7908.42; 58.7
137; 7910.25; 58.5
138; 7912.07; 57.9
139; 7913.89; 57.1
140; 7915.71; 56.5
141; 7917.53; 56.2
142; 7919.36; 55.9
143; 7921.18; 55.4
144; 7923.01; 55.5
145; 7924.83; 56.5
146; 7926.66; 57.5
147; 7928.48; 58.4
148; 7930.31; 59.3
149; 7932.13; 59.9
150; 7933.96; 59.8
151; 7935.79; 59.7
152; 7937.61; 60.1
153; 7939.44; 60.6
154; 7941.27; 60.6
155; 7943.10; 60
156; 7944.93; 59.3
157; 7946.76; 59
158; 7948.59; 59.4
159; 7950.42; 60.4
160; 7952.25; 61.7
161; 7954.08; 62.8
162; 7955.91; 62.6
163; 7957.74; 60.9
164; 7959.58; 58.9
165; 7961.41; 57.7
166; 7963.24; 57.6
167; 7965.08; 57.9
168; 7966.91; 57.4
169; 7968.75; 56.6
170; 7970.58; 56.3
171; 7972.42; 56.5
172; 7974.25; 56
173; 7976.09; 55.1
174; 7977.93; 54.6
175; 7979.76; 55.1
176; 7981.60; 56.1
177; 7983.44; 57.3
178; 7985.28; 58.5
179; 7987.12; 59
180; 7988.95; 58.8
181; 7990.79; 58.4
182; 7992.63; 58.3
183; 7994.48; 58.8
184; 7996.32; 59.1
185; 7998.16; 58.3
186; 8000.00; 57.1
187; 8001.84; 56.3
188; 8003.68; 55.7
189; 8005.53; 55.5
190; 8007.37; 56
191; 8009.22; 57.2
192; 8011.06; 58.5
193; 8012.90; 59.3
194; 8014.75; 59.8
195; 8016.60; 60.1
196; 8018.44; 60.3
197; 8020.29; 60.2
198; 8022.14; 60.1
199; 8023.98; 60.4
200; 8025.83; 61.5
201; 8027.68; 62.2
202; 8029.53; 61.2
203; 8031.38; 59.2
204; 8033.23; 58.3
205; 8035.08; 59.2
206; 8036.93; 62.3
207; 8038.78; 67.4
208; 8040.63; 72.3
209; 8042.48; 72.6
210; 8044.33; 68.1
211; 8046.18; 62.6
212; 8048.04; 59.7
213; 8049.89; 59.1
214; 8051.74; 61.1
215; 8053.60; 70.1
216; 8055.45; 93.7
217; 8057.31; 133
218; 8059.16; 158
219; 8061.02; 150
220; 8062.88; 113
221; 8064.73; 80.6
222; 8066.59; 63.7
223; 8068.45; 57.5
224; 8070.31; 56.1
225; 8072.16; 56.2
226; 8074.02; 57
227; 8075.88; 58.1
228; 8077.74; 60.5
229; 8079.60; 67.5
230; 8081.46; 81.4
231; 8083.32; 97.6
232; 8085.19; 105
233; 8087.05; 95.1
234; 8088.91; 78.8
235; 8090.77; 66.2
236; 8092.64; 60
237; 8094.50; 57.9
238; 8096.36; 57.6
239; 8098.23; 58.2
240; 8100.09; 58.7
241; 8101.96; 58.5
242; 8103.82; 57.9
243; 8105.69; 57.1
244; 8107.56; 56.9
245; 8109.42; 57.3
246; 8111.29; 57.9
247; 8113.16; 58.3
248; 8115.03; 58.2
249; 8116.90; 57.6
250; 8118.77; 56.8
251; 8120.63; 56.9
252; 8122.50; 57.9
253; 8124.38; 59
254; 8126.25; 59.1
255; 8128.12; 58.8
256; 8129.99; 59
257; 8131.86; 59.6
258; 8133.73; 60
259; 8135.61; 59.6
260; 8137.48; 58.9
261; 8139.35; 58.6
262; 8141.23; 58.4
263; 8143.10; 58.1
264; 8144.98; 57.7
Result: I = 1.20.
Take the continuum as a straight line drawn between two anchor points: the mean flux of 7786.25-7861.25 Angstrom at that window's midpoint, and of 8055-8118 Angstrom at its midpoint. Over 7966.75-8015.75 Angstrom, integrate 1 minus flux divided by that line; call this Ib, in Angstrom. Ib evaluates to 8.0 Angstrom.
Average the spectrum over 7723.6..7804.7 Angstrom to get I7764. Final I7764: 58.6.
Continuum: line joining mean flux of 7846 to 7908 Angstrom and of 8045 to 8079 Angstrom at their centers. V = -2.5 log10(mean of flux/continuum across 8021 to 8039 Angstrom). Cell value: 0.25 mag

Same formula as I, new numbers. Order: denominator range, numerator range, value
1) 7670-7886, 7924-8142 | 1.10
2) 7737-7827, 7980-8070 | 1.16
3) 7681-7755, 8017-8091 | 1.29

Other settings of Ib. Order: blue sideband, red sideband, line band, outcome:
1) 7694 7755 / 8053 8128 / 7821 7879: 5.2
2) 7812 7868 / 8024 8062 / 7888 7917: 1.8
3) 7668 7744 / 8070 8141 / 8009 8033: 0.7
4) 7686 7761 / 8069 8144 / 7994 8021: 1.5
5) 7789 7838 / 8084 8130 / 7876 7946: 1.8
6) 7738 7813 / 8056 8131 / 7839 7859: 2.0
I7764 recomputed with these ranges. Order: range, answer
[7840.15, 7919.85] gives 57.6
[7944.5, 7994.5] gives 58.2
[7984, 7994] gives 58.5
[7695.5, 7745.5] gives 58.4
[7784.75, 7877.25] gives 57.9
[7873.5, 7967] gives 58.9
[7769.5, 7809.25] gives 59.6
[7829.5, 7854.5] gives 57.4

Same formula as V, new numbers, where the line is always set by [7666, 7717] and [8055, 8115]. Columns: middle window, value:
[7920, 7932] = 0.19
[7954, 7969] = 0.18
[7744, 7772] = 0.07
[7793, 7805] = 0.06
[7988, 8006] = 0.23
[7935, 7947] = 0.15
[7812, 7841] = 0.08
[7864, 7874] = 0.13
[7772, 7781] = 0.01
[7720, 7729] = -0.01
